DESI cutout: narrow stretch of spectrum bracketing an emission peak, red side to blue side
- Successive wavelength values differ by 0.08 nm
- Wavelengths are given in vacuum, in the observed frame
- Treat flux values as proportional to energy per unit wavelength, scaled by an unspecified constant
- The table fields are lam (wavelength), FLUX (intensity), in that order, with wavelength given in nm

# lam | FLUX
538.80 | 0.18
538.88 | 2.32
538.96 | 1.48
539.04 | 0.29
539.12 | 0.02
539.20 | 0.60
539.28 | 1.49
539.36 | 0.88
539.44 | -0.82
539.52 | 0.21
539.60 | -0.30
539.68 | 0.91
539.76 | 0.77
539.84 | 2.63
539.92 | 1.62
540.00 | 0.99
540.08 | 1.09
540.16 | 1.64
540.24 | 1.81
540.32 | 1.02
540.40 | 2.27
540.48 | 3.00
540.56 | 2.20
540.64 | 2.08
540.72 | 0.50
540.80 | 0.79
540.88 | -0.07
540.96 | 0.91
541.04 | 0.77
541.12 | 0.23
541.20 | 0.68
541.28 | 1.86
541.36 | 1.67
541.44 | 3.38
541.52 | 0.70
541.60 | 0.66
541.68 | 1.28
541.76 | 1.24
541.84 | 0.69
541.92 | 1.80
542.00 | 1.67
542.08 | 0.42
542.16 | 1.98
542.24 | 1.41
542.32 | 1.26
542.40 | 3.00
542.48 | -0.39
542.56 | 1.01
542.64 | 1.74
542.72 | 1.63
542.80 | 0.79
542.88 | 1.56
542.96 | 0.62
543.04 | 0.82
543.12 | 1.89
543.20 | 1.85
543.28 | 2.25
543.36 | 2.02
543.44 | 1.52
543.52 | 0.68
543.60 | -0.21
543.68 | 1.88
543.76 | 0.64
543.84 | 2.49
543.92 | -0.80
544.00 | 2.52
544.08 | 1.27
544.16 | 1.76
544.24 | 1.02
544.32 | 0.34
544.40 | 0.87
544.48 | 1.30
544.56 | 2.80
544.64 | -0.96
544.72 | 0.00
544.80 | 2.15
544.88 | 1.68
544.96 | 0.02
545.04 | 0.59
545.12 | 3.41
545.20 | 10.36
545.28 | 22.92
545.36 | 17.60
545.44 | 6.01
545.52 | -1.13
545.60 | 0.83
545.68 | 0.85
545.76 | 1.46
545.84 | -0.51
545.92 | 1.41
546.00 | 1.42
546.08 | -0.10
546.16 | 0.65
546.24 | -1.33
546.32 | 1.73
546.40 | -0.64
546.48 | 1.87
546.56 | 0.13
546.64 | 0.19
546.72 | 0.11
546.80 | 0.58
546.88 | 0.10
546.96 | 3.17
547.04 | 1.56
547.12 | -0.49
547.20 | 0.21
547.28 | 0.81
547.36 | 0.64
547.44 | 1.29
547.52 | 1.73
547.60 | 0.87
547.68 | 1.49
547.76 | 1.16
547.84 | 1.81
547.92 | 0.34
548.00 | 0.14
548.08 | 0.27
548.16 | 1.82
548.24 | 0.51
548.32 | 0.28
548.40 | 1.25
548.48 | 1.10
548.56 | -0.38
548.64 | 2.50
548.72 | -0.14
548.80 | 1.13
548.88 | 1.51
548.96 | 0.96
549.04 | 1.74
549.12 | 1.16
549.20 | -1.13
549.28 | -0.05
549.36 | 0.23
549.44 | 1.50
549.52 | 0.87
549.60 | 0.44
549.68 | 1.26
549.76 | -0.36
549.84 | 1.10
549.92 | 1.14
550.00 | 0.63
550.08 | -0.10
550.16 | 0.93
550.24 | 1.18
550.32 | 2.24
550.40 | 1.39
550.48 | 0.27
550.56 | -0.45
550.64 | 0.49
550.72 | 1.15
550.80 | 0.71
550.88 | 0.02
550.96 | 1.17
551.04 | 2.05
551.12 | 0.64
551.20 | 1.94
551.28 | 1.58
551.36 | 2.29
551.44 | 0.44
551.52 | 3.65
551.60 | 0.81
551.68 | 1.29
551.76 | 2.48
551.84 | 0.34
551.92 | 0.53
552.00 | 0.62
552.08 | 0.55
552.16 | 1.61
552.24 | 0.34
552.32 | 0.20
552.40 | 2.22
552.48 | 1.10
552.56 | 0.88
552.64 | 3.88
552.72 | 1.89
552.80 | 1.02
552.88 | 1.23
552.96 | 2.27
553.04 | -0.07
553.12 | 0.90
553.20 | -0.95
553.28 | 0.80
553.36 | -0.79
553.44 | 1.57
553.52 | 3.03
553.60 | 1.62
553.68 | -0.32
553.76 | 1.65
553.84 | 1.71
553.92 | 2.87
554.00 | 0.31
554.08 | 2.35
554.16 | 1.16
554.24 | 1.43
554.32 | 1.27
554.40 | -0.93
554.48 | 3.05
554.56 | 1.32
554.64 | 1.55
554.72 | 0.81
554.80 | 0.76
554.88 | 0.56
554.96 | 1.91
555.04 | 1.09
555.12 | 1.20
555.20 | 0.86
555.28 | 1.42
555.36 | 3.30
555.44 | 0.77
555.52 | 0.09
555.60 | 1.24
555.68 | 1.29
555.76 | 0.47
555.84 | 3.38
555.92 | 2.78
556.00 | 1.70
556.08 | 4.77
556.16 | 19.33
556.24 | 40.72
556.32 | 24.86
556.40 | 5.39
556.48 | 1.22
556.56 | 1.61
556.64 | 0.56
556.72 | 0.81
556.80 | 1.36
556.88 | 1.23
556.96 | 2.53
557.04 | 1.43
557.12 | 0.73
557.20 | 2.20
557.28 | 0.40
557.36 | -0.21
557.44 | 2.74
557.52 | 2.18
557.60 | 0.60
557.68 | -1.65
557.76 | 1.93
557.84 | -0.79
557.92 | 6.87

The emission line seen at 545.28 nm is H-beta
